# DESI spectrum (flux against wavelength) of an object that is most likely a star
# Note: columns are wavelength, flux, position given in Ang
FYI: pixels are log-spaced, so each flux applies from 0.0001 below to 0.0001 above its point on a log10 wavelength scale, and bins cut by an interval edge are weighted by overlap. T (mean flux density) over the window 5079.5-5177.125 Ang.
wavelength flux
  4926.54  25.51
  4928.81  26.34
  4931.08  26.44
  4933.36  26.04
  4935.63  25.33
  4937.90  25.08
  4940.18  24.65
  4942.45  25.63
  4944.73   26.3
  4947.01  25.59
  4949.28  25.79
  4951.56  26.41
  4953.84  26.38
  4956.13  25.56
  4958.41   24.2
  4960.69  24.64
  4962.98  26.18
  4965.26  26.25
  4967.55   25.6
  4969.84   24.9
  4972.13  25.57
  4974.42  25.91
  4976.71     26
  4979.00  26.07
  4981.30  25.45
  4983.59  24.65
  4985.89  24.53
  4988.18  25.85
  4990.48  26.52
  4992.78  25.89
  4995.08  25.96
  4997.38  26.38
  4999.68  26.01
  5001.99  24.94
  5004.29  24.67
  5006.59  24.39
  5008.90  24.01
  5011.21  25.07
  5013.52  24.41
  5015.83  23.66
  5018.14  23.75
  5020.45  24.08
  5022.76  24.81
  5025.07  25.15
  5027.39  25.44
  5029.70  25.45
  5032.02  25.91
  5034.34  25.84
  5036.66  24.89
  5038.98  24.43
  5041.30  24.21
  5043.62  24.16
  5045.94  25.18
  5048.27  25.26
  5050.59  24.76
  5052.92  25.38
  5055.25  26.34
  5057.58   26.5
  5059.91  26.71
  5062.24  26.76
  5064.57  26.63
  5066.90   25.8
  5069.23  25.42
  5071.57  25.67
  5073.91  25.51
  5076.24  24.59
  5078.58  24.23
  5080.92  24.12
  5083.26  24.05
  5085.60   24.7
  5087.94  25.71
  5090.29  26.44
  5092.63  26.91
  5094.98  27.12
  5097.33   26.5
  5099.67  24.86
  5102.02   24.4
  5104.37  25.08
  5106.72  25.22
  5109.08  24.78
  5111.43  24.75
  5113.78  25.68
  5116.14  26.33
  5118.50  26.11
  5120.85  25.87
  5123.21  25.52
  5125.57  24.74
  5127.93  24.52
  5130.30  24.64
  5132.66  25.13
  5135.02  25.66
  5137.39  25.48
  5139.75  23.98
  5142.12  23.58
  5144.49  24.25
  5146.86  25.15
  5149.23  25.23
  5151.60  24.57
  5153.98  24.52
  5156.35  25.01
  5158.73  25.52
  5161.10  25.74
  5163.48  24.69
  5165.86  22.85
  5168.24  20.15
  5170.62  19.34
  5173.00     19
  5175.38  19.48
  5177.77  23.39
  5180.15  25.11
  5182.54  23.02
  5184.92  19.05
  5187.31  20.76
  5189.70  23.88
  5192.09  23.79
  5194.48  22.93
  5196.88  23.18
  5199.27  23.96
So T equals 24.6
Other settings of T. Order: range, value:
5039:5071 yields 25.6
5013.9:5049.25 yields 24.8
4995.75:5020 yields 24.7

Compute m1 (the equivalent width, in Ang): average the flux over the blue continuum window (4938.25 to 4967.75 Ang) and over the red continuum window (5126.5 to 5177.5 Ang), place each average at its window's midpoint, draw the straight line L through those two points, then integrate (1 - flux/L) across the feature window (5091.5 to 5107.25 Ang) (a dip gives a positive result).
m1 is -1.0 Ang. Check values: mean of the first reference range 25.6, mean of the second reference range 23.7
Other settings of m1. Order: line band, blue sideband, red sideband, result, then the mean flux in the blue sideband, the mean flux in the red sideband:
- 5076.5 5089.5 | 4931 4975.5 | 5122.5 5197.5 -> -0.2 Ang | 25.6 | 23.5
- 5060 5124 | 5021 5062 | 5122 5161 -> -1.1 Ang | 25.3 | 24.9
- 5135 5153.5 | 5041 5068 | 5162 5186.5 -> -1.6 Ang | 25.7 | 21.6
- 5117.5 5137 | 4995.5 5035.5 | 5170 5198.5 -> -1.9 Ang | 25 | 22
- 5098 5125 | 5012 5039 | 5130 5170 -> -0.9 Ang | 24.8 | 24.4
